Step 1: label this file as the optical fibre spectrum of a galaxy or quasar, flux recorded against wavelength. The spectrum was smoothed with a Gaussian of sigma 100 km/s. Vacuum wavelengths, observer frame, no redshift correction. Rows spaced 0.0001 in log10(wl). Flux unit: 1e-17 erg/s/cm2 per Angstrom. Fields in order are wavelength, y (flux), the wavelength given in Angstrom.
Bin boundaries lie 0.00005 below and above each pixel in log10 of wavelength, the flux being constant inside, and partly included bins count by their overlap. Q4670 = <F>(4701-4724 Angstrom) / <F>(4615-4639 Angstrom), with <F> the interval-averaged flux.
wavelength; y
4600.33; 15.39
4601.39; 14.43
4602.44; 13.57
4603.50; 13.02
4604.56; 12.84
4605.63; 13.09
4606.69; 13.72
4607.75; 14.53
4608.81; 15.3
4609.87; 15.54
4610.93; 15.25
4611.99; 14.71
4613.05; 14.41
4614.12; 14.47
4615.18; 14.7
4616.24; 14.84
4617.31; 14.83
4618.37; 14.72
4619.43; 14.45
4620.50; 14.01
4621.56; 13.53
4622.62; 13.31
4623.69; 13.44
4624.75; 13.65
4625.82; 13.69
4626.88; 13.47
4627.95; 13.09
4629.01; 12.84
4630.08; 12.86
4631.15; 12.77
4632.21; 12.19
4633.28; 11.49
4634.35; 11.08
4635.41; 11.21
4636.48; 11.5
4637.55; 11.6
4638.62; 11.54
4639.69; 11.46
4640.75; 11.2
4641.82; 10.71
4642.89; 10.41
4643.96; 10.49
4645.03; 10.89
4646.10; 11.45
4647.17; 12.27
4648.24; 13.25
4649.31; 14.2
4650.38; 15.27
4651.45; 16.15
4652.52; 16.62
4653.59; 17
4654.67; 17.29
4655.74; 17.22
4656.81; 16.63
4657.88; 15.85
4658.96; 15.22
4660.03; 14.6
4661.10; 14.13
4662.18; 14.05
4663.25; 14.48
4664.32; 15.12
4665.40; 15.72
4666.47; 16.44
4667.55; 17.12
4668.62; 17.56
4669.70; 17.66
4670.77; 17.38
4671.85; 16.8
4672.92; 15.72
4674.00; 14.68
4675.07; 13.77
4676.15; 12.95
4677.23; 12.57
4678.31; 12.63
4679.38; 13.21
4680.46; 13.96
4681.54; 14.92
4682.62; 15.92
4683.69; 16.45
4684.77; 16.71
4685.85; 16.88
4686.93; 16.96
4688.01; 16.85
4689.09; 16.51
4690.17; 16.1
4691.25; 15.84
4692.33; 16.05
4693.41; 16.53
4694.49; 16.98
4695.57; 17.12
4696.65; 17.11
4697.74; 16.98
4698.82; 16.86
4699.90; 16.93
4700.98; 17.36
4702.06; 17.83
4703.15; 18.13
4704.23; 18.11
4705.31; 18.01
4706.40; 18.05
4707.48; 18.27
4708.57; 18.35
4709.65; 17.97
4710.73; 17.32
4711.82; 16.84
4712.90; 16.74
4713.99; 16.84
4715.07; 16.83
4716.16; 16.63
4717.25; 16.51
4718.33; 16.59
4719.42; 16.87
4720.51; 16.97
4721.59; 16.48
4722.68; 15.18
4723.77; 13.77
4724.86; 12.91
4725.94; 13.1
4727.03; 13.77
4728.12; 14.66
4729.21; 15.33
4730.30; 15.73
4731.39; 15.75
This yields 1.31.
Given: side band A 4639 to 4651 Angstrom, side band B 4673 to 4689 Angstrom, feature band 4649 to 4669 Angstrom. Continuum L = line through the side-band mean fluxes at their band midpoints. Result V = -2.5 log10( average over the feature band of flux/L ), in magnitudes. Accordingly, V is -0.20 mag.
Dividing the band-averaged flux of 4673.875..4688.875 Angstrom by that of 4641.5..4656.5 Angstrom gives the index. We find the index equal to 1.1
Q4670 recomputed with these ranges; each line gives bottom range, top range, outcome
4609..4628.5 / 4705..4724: 1.19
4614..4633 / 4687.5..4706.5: 1.25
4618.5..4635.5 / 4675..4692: 1.17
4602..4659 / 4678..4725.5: 1.22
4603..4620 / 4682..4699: 1.15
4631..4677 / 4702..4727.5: 1.18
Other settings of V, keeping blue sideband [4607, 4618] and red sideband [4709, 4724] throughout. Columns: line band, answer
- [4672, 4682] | 0.15 mag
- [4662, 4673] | -0.03 mag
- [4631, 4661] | 0.16 mag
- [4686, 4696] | -0.03 mag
